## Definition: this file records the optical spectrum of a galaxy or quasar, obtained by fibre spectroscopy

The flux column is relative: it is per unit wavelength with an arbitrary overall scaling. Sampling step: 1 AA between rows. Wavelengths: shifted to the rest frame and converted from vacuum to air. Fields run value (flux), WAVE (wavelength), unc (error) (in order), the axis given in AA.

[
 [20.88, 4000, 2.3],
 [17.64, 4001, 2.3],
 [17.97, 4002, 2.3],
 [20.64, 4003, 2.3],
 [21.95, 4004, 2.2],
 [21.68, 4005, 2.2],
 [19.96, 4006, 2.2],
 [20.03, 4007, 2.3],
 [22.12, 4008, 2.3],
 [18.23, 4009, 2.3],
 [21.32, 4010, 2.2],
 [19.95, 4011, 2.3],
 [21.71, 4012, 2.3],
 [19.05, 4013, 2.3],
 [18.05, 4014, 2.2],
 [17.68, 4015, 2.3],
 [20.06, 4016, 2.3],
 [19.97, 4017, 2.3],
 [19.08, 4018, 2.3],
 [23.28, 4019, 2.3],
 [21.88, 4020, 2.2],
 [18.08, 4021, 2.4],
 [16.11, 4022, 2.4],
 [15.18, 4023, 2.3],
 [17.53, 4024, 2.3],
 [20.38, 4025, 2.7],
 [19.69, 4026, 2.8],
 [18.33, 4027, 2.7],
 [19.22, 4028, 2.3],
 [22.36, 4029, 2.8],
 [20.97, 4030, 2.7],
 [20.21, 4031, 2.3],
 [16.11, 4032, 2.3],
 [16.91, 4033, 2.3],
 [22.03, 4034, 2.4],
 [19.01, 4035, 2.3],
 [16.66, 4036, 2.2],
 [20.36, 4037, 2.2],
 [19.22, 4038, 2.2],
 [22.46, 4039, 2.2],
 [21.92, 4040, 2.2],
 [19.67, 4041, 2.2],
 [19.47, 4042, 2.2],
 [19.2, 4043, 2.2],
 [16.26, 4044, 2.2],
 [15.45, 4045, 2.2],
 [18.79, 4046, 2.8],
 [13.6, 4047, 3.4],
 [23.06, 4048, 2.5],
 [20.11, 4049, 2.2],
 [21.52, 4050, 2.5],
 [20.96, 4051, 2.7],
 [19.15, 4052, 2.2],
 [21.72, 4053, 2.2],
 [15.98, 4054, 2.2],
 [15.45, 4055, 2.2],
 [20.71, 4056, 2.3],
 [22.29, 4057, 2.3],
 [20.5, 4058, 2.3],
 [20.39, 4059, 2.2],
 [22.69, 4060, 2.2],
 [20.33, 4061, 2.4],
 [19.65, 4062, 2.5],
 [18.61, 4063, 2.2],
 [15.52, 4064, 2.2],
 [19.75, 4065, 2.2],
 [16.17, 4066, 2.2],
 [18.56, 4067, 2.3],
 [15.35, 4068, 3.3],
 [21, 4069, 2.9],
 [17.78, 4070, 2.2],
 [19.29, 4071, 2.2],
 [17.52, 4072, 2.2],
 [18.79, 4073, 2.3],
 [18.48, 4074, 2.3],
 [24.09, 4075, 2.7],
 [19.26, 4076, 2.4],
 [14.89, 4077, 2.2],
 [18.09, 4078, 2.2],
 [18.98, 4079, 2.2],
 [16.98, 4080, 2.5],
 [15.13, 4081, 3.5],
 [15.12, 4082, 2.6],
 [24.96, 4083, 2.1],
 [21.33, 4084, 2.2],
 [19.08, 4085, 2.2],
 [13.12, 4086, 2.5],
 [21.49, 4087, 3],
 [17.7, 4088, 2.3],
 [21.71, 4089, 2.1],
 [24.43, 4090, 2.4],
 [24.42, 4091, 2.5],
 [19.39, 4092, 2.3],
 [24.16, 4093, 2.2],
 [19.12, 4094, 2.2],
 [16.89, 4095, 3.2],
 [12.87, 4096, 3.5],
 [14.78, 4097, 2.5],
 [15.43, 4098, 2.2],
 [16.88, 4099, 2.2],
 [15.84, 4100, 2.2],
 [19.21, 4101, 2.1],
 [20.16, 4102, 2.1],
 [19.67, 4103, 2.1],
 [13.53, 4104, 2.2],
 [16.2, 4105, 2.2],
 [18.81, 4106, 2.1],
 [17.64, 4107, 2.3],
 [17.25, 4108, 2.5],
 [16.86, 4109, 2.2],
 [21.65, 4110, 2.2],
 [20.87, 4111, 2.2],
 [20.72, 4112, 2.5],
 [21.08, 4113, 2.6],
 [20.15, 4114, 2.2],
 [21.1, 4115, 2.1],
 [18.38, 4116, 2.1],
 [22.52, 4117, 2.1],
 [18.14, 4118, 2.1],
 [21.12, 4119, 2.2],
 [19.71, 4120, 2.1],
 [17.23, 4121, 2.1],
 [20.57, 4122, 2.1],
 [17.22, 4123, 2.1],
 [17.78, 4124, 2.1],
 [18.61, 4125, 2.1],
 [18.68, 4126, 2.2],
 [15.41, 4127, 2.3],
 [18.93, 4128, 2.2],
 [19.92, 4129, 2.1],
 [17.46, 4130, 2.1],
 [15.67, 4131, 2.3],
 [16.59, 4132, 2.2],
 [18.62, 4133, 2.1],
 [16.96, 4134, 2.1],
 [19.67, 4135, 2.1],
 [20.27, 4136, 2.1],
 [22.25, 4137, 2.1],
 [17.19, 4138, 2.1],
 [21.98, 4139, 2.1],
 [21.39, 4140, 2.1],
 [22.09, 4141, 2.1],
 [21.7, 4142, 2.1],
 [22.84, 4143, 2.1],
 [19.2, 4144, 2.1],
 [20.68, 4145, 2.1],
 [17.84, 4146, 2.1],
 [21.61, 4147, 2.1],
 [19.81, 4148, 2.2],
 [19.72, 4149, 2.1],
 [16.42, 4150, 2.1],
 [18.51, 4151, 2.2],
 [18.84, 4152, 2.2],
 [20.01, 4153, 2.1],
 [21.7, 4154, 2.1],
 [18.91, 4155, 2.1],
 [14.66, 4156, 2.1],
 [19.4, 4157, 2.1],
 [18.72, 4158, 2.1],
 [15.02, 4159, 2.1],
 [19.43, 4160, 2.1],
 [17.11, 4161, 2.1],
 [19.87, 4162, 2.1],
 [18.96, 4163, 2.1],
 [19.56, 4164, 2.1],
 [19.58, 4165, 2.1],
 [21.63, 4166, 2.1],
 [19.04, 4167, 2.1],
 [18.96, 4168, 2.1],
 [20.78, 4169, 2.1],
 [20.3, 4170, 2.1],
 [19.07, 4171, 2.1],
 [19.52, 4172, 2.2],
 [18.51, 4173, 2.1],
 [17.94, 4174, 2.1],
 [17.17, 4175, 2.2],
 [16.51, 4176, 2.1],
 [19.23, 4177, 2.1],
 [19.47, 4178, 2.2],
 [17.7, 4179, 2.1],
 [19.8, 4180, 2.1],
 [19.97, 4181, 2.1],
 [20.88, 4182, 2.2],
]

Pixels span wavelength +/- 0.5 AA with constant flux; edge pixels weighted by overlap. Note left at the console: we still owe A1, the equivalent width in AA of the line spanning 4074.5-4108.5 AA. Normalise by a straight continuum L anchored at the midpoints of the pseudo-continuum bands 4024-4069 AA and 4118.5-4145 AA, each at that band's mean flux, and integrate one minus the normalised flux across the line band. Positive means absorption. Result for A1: 1.3 AA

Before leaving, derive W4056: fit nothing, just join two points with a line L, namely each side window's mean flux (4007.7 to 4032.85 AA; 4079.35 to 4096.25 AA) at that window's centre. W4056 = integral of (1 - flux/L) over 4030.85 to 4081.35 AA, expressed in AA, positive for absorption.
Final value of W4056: 1.2 AA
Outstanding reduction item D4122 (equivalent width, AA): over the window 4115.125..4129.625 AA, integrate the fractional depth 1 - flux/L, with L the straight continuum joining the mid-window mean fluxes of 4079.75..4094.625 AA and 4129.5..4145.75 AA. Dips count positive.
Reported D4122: 0.6 AA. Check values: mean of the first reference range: 19.9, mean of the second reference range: 19.6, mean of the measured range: 18.9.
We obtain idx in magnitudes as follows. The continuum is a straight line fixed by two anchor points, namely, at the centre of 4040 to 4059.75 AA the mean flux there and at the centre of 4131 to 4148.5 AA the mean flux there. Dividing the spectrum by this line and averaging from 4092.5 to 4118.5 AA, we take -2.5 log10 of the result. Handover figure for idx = 0.07 mag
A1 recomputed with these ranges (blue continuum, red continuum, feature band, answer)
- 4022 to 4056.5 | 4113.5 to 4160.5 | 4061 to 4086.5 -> 1.0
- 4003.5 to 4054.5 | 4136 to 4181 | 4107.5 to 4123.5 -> -0.2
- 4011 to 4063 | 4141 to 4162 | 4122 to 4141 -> 0.5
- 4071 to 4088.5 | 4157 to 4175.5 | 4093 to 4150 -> -0.3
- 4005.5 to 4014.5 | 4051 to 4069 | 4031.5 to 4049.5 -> 0.5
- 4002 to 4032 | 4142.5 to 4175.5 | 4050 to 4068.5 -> 0.4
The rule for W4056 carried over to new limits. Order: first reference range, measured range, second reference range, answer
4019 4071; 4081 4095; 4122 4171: -0.7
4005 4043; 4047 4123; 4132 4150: 3.1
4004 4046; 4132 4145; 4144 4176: -0.8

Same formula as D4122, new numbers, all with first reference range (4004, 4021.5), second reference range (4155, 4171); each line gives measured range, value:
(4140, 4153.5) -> -0.7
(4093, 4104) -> 1.2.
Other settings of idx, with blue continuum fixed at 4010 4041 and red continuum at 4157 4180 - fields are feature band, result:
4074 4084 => 0.03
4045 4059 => 0.00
